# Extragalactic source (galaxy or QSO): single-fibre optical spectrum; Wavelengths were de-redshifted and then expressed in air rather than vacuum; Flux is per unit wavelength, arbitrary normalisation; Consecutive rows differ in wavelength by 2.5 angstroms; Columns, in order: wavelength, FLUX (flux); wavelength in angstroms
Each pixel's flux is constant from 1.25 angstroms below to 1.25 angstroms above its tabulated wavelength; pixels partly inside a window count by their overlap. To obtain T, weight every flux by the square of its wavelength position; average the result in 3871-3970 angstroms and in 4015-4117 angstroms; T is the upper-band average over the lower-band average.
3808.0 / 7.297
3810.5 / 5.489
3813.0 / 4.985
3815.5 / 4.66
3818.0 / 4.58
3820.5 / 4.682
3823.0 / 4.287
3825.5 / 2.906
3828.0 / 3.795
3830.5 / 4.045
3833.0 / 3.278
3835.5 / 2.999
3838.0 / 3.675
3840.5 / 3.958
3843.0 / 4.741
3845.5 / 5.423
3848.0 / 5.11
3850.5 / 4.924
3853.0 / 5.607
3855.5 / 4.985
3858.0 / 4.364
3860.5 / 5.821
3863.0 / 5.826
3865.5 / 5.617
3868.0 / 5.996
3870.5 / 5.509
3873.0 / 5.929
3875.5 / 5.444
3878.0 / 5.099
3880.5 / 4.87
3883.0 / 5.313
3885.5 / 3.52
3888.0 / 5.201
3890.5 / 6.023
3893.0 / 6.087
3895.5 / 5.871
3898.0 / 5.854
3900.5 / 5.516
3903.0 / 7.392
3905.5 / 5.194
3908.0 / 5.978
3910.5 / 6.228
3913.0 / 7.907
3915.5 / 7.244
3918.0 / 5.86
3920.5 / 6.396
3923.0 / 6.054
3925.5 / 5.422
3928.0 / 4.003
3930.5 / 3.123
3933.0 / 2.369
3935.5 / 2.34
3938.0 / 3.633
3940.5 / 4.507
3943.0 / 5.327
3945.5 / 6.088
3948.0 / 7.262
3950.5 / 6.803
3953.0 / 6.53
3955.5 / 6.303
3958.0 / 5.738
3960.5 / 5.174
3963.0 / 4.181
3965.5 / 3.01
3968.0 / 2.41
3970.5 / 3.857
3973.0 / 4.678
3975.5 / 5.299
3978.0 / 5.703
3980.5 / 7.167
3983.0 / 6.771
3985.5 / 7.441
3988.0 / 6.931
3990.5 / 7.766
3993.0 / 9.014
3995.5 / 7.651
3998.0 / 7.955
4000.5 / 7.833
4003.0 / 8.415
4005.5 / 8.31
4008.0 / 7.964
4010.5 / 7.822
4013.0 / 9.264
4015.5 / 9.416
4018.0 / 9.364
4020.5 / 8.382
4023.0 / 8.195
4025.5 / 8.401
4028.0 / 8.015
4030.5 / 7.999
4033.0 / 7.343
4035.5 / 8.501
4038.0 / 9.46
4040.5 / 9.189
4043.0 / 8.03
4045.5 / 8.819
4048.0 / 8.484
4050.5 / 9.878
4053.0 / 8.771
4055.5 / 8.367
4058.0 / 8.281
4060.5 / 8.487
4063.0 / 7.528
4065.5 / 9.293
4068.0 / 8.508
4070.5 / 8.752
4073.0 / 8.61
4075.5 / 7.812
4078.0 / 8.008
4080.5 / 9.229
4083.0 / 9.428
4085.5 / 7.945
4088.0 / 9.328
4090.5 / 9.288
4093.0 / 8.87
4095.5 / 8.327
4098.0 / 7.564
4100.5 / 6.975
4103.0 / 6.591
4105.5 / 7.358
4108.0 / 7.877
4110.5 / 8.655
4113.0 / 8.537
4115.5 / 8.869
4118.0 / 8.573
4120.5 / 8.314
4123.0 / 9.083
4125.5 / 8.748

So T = 1.71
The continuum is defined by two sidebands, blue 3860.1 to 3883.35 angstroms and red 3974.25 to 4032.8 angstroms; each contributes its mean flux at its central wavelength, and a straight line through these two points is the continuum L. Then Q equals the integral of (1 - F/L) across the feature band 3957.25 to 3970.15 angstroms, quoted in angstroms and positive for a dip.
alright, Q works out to 5.6 angstroms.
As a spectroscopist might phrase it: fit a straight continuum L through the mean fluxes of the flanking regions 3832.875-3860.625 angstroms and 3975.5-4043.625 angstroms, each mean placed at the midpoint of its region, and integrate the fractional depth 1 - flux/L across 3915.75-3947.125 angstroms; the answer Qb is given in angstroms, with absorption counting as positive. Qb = 8.1 angstroms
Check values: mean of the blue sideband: 4.58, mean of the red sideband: 8.03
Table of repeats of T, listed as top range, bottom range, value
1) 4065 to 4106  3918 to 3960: 1.74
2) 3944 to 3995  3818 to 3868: 1.38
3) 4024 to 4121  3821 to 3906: 1.87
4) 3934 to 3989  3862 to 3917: 0.95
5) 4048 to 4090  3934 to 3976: 1.88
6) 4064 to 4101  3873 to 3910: 1.69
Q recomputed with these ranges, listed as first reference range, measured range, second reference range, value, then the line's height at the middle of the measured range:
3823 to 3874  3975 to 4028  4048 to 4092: -3.10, 7.45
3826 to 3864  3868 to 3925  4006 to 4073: -2.43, 5.6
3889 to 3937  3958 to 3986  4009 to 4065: 7.85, 6.96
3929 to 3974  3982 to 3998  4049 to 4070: -4.15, 6.06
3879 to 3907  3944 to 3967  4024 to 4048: 3.83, 6.79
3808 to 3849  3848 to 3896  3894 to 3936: -3.98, 4.95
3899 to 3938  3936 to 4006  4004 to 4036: 9.01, 6.92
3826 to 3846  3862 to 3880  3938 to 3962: -4.47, 4.49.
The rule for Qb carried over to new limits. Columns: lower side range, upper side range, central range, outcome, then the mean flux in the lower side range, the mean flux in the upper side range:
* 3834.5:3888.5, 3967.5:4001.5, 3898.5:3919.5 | -3.0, 5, 6.54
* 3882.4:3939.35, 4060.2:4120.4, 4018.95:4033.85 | -1.7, 5.33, 8.35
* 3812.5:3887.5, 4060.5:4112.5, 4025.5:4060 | -4.0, 4.73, 8.31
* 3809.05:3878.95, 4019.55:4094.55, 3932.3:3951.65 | 5.0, 4.78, 8.57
